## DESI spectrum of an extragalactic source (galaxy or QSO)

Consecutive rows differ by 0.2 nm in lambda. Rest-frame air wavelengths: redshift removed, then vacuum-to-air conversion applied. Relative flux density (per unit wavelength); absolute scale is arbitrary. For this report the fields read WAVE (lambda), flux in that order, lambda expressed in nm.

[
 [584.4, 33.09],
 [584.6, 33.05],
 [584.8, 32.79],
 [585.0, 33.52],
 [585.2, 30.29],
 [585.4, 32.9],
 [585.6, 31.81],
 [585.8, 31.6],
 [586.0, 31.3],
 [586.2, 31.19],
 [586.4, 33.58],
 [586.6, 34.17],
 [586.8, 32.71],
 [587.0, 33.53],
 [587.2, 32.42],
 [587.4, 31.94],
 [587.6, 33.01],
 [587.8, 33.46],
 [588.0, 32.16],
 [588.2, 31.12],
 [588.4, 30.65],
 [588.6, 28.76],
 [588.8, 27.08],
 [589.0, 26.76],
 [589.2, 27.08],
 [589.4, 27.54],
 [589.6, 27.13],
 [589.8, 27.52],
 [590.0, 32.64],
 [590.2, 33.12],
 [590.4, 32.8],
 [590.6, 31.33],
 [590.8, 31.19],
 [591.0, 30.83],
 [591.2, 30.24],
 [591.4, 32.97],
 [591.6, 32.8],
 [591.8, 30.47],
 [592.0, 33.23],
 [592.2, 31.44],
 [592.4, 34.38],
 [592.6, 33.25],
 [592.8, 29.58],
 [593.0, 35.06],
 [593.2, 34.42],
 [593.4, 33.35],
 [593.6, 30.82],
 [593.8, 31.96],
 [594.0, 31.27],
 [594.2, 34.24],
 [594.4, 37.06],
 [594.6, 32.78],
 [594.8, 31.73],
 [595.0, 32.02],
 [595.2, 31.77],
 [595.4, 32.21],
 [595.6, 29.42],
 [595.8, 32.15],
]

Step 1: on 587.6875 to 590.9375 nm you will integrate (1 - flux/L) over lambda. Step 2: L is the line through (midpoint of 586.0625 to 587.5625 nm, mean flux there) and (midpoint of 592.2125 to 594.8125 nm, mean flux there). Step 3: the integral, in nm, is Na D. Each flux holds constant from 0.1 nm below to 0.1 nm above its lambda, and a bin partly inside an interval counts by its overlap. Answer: 0.280 nm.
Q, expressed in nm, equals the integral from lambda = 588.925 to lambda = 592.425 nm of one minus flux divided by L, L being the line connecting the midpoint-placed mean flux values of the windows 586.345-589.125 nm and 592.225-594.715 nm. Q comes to 0.18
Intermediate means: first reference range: 31.5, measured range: 30.7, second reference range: 33.1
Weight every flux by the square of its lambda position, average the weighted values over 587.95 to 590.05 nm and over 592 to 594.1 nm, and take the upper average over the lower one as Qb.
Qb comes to 1.15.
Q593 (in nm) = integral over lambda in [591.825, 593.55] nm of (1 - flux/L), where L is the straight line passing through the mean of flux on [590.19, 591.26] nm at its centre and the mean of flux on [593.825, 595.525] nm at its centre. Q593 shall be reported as -0.04 nm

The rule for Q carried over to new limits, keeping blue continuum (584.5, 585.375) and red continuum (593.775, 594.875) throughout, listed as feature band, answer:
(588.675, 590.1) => 0.211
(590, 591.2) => 0.043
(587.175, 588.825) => 0.071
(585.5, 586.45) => 0.022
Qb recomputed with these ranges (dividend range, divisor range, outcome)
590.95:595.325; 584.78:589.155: 1.05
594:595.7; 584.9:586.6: 1.04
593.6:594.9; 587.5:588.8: 1.08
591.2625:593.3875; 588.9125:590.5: 1.13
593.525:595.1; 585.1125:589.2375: 1.07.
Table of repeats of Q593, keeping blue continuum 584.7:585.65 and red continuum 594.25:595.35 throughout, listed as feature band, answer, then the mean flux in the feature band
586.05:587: -0.01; 32.9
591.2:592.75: 0.02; 32.4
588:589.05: 0.11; 29.3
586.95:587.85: -0.01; 32.8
